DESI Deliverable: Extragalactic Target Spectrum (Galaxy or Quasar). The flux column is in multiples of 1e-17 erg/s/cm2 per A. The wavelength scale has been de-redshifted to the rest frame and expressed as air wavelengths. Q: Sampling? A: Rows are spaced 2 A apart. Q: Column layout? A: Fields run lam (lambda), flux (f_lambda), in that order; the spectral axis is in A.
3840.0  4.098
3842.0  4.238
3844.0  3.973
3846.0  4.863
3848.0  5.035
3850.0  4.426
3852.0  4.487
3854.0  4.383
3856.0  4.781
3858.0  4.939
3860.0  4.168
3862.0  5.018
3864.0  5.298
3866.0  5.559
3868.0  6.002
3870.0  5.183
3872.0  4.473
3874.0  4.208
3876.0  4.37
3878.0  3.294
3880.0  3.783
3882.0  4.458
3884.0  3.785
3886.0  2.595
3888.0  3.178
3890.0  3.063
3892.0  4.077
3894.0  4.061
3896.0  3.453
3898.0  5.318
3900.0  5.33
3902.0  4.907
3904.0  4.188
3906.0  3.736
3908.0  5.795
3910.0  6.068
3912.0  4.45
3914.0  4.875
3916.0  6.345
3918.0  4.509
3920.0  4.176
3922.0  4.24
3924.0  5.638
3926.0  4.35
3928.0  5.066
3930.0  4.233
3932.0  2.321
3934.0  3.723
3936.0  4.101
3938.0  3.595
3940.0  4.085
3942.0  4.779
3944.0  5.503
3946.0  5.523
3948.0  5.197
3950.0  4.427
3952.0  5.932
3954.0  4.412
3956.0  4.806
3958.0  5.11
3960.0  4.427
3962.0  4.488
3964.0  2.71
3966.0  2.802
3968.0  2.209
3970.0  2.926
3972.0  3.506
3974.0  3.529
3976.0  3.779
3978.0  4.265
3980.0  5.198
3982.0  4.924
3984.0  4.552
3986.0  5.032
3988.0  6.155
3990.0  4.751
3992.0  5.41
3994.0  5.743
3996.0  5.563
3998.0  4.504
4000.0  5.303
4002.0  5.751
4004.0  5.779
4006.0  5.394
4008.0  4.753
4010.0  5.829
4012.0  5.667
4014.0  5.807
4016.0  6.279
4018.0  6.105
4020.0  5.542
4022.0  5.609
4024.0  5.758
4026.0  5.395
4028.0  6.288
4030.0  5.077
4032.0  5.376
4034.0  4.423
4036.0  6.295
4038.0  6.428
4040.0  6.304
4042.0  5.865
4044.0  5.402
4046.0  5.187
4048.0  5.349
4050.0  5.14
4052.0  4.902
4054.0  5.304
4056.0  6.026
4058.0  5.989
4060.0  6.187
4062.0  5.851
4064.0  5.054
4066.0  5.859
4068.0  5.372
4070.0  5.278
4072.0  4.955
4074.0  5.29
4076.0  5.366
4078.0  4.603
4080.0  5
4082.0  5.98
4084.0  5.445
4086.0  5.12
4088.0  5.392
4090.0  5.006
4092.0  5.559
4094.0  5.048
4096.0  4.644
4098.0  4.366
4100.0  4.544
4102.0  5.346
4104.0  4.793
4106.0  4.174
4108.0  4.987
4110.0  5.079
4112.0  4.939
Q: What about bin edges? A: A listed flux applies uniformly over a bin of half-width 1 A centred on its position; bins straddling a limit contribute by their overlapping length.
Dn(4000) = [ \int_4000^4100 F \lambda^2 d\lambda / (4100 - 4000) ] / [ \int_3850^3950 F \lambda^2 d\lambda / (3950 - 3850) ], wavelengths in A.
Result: 1.31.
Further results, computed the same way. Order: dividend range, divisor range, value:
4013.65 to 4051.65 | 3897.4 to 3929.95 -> 1.22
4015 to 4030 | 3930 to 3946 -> 1.47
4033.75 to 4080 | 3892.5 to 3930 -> 1.24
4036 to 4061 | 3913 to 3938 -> 1.37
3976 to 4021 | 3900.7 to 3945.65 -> 1.21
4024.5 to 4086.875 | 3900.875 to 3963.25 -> 1.25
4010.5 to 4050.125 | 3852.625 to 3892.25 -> 1.42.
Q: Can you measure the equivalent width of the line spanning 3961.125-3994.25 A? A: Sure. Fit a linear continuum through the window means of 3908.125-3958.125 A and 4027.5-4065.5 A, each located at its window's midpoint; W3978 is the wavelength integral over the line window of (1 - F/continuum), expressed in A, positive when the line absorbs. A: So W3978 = 5.7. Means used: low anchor 4.71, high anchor 5.6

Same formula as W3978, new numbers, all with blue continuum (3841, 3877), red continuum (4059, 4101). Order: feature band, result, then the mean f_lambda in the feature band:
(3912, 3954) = 2.46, 4.62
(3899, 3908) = 0.30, 4.68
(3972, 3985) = 1.82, 4.31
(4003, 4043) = -4.62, 5.7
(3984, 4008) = -1.37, 5.34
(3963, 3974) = 4.62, 2.89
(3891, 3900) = 0.89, 4.35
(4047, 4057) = -0.33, 5.34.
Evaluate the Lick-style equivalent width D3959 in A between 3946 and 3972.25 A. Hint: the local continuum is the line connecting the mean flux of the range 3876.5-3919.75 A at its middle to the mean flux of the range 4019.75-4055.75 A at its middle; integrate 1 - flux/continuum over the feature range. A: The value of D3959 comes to 3.8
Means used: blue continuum 4.34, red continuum 5.55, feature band 4.14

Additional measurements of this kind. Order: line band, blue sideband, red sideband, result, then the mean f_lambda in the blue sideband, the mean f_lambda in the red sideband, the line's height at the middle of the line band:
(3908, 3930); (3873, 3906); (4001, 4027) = -3.0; 4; 5.67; 4.39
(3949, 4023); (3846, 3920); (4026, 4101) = 2.9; 4.54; 5.39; 5.02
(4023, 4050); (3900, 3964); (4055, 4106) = -2.8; 4.66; 5.26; 5.08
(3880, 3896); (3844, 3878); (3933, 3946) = 3.5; 4.75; 4.39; 4.63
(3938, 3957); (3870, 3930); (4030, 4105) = -0.8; 4.42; 5.35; 4.68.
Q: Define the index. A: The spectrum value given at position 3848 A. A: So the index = 5.035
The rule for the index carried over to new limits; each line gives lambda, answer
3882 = 4.458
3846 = 4.863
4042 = 5.865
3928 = 5.066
